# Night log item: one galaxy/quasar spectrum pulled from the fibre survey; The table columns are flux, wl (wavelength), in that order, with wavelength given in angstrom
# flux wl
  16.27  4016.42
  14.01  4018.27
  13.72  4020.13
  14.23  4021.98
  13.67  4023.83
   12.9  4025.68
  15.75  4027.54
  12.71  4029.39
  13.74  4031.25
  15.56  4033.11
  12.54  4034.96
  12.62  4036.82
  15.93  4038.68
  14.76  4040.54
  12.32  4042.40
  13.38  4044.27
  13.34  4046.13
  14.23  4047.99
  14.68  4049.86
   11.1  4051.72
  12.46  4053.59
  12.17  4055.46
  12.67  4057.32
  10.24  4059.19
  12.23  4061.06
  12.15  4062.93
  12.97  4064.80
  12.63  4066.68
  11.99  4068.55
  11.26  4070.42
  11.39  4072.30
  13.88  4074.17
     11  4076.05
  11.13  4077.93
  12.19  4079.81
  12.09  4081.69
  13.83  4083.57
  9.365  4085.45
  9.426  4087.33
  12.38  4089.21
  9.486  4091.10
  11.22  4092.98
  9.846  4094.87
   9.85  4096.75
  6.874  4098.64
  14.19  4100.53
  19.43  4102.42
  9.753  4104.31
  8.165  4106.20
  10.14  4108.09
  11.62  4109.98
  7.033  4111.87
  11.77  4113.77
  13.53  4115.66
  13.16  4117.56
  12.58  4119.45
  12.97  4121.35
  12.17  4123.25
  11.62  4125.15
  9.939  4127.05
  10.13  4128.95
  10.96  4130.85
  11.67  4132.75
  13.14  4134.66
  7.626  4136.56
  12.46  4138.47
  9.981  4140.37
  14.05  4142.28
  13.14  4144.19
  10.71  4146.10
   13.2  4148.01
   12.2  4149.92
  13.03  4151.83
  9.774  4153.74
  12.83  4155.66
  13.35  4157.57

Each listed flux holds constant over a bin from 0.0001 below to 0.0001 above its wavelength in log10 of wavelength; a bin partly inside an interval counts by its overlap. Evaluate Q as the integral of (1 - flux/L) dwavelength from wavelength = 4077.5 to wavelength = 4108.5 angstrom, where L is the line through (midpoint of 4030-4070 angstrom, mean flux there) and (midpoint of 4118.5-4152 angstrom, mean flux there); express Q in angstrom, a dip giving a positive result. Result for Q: 3.0 angstrom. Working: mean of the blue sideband 13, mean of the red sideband 11.7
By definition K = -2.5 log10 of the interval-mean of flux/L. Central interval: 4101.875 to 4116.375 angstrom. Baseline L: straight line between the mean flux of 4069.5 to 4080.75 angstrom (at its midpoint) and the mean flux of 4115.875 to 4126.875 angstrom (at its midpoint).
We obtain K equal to 0.097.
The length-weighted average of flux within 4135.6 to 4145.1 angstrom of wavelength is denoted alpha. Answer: 11.4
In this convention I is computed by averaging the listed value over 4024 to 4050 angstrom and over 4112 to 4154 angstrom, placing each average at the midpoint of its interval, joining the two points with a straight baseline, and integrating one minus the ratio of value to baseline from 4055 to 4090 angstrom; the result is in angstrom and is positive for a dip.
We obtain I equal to 3.3 angstrom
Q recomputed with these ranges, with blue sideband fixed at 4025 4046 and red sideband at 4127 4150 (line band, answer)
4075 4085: 0.7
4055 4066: 1.0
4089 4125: 2.5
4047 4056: 0.3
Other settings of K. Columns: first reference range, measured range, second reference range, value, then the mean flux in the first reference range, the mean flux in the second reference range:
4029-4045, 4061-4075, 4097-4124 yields 0.05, 13.8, 11.6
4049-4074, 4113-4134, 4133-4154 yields 0.00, 12.2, 11.8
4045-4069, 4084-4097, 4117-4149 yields 0.17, 12.5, 11.7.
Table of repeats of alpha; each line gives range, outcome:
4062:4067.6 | 12.6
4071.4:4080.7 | 11.9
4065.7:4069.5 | 12.3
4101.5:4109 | 11.9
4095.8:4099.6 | 8.39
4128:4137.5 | 10.7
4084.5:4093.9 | 10.4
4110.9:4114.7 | 9.4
